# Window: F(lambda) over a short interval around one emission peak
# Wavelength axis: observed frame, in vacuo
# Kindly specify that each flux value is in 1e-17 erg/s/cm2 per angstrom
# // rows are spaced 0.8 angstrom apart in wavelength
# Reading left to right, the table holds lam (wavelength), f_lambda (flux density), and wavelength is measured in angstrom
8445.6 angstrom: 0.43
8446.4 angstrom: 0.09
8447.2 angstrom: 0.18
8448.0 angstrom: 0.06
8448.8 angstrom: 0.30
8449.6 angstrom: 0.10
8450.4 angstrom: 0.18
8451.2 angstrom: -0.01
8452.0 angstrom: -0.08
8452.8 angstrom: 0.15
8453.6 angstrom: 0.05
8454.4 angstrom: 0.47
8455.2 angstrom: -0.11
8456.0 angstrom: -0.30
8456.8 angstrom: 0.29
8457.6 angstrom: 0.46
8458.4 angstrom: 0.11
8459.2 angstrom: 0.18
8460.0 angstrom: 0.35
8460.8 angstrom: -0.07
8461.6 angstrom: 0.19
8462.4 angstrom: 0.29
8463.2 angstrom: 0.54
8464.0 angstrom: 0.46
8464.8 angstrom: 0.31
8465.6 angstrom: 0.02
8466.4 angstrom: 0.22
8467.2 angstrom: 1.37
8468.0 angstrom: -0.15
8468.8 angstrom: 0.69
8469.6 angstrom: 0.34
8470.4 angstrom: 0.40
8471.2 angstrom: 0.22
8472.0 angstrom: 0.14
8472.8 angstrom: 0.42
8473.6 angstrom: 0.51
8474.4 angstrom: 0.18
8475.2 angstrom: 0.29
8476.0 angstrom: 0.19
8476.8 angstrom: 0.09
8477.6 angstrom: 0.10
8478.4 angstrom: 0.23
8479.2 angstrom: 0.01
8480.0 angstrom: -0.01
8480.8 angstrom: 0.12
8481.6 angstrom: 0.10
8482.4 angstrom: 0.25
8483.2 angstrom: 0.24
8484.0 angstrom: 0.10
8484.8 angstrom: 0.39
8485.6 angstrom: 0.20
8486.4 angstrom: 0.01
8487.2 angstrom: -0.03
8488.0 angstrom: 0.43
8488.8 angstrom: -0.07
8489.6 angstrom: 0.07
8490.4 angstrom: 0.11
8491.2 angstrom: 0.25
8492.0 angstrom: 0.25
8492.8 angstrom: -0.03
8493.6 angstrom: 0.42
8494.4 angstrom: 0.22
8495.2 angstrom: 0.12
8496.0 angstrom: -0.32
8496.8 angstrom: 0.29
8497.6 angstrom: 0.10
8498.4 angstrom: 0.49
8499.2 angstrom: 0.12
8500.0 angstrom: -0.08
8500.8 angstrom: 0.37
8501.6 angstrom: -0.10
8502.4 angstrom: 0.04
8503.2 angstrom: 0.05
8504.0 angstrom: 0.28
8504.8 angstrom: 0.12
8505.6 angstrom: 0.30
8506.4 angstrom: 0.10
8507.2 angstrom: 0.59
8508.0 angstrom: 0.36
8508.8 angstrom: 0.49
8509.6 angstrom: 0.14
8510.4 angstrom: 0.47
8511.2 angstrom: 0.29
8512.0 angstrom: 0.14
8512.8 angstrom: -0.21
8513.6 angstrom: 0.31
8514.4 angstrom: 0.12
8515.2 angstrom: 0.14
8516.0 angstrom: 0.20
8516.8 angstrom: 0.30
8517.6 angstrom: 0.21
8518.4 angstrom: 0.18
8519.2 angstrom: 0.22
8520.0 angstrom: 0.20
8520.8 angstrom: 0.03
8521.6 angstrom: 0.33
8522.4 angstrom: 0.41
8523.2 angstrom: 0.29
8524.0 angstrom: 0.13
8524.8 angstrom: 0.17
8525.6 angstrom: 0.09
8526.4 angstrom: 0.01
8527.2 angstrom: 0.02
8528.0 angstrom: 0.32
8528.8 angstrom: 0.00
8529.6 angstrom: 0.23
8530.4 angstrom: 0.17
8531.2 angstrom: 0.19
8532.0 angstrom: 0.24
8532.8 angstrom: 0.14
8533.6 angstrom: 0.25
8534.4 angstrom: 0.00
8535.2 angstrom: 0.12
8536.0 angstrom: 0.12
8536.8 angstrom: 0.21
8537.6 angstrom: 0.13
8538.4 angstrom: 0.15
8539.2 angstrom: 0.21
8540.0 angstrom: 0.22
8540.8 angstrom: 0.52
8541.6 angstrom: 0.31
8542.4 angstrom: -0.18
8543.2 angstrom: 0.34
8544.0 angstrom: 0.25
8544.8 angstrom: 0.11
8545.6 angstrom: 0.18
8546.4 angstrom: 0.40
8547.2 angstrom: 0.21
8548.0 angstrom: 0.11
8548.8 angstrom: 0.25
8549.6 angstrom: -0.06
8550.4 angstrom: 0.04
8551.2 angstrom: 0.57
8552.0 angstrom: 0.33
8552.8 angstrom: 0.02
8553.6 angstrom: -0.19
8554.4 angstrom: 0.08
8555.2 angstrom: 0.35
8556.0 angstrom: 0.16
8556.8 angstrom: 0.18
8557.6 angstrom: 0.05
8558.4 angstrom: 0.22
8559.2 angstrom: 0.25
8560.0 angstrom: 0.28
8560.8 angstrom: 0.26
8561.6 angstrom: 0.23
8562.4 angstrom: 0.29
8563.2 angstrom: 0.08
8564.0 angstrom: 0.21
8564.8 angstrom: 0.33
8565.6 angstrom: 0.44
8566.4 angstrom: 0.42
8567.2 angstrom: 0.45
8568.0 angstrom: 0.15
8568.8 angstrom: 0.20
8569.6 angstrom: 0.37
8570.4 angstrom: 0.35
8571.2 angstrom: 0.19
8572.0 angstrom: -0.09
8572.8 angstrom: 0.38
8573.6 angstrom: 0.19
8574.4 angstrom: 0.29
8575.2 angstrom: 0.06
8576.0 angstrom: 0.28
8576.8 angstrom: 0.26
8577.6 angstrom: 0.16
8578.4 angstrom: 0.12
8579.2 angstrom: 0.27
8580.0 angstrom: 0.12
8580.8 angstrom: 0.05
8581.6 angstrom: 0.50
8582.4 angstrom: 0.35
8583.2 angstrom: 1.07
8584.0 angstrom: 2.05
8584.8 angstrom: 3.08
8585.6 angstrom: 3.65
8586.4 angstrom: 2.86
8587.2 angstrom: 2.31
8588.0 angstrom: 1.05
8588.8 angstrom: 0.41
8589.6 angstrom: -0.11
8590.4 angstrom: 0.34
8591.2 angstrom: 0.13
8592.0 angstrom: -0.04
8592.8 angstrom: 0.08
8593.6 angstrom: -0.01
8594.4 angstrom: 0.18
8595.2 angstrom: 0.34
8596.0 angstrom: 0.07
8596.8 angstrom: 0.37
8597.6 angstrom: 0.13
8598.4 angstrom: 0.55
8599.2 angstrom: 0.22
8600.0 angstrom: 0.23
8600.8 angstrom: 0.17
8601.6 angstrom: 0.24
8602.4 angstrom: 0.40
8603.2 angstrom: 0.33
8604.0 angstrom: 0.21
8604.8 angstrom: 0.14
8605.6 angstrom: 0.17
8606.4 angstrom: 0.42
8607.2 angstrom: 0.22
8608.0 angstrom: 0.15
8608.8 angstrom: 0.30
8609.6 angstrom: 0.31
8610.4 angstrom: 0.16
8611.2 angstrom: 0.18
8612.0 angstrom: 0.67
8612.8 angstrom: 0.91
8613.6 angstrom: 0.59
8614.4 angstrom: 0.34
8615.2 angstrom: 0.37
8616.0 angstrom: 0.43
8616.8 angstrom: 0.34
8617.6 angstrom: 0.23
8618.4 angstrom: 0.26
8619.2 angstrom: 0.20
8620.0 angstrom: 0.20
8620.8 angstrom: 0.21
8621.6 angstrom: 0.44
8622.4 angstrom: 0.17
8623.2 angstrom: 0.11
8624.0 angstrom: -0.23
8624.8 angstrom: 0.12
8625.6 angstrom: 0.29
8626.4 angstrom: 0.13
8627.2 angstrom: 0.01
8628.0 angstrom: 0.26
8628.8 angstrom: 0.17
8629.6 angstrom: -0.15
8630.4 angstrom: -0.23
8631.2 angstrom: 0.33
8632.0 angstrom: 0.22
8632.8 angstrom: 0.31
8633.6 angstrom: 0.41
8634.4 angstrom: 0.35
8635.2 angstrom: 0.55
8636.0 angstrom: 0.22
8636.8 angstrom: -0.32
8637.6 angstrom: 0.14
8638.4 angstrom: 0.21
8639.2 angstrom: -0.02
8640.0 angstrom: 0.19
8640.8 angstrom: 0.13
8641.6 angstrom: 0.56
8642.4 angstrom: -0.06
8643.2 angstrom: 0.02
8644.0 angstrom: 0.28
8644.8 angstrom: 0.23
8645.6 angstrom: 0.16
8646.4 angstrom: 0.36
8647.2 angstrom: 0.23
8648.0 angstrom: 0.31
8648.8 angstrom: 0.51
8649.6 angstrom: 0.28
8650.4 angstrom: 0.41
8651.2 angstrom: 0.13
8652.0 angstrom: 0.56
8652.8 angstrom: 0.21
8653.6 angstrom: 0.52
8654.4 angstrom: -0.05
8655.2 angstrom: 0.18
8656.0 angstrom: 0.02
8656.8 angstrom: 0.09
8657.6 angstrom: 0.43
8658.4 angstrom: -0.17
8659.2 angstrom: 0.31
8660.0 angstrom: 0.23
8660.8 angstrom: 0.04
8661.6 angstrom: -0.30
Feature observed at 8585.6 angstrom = H-alpha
